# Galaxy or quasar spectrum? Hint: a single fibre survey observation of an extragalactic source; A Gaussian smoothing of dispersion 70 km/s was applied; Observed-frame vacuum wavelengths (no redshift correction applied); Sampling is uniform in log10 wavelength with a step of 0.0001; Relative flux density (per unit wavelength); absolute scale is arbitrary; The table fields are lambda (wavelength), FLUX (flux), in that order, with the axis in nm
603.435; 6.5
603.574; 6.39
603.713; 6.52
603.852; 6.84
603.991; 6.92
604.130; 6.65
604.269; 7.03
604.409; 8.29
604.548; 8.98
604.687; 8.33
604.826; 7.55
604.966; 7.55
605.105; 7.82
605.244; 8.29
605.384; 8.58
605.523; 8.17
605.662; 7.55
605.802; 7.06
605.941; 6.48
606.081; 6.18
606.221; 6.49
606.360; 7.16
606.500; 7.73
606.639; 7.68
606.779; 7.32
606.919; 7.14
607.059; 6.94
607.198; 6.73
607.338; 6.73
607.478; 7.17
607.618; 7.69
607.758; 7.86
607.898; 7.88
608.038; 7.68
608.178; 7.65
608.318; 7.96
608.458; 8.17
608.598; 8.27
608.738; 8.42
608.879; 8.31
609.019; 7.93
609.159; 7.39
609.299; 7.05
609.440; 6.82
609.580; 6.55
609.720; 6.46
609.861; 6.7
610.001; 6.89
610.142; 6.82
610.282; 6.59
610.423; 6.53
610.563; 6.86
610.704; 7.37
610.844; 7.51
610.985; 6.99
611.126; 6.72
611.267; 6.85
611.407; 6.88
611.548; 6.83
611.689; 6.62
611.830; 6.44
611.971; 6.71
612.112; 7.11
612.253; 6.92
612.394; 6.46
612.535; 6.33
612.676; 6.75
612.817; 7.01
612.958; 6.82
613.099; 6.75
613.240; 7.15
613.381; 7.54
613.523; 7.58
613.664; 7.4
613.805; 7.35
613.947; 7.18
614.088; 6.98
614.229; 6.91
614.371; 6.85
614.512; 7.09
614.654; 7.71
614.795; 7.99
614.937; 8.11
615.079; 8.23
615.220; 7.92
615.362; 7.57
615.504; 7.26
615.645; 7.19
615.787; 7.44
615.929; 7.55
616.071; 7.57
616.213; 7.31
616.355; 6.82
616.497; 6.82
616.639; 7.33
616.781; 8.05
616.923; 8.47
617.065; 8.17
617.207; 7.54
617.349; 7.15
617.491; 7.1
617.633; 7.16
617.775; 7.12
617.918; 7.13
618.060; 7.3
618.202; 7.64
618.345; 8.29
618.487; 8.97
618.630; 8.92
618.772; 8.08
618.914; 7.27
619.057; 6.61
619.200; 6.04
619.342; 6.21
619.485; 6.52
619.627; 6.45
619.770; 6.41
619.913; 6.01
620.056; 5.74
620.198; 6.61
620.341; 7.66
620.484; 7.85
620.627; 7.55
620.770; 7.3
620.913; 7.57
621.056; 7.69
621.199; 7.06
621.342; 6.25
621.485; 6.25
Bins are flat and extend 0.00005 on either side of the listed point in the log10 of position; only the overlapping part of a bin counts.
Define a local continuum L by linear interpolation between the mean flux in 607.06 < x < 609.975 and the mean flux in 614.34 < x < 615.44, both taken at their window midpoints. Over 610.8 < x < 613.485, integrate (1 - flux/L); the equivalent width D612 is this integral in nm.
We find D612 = 0.259 nm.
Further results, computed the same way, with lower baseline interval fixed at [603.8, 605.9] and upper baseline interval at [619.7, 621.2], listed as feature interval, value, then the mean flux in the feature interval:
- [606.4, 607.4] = 0.056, 7.19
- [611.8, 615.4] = 0.066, 7.19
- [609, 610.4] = 0.117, 6.87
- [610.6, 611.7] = 0.066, 6.99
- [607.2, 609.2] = -0.055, 7.76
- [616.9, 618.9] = -0.171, 7.76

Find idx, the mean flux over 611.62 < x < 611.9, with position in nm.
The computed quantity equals 6.53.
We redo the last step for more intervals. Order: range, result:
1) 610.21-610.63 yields 6.67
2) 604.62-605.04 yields 7.8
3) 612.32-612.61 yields 6.41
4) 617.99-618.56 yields 8.05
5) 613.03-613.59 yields 7.25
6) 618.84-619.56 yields 6.54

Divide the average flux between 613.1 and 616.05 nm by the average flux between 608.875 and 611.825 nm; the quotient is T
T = 1.07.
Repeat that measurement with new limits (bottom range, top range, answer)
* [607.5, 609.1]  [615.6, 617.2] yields 0.95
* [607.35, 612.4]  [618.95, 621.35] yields 0.95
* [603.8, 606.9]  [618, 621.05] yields 0.96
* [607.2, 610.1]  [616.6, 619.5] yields 1.01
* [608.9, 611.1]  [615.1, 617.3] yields 1.08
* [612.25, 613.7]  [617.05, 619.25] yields 1.08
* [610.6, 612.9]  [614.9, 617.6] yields 1.10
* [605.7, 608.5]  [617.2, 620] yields 0.99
